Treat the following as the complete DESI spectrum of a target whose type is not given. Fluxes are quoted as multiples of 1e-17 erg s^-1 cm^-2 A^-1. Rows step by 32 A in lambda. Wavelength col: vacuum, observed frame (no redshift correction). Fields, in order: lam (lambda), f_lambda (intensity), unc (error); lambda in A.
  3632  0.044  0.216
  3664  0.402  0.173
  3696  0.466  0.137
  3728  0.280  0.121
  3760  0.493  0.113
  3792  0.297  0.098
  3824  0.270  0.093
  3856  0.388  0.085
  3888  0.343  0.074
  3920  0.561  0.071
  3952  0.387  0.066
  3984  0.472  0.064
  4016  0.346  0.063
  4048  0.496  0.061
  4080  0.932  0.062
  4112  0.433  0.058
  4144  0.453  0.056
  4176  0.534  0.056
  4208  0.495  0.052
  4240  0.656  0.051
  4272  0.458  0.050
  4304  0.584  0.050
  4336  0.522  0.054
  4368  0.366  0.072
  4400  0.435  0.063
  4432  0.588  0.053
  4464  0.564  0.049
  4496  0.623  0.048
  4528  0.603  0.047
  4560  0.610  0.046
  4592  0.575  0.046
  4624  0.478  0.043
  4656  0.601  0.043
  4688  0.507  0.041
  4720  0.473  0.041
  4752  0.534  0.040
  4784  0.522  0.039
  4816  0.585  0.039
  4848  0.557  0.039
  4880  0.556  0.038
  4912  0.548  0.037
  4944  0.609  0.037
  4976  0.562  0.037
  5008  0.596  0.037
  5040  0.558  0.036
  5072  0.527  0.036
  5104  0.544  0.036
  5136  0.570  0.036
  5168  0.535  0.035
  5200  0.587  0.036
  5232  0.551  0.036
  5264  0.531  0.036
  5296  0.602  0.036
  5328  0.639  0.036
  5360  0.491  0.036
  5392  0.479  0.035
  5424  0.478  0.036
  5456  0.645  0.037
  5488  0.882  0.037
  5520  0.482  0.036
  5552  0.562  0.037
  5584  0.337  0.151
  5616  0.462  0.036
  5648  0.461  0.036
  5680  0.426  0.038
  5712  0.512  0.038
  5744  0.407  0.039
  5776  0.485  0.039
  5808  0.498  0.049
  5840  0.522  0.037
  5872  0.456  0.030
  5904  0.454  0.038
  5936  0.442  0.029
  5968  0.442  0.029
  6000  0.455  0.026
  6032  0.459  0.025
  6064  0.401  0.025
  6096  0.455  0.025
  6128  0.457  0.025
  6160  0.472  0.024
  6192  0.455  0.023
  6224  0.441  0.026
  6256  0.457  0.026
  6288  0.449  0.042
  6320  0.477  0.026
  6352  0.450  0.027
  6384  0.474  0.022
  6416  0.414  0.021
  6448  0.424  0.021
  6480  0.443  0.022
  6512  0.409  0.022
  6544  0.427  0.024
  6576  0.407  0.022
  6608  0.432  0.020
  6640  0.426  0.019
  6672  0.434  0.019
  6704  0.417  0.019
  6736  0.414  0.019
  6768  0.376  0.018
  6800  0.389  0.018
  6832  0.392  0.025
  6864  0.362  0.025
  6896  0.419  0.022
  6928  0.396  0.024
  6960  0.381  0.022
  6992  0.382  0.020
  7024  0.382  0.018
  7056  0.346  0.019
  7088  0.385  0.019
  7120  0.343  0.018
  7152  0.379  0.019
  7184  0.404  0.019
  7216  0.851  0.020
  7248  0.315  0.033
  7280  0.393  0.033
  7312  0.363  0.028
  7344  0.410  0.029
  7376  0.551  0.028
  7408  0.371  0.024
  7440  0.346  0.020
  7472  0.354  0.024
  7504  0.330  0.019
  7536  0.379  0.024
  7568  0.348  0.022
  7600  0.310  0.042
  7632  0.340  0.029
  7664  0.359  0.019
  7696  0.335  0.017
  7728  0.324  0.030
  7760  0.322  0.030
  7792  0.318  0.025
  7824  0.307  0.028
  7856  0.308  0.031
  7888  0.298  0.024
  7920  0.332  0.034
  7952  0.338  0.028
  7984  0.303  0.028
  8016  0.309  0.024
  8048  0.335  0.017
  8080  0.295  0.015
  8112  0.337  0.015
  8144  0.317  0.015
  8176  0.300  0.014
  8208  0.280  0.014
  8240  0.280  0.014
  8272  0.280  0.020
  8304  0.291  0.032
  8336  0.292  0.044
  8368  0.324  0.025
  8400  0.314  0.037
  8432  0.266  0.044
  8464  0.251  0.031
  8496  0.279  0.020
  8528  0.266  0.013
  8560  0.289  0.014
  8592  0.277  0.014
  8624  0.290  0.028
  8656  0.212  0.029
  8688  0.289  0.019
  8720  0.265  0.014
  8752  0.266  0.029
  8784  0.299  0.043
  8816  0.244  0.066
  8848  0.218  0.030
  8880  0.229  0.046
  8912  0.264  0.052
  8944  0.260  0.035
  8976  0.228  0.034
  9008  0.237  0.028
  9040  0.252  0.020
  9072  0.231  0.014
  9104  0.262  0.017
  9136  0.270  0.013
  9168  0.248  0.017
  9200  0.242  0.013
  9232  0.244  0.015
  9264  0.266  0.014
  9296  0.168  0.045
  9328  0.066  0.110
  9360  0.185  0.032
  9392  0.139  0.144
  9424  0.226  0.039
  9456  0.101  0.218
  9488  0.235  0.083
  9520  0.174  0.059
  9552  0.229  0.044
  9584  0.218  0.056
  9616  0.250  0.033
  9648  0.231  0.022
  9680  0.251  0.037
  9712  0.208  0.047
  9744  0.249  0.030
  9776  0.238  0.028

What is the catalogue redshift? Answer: 0.097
